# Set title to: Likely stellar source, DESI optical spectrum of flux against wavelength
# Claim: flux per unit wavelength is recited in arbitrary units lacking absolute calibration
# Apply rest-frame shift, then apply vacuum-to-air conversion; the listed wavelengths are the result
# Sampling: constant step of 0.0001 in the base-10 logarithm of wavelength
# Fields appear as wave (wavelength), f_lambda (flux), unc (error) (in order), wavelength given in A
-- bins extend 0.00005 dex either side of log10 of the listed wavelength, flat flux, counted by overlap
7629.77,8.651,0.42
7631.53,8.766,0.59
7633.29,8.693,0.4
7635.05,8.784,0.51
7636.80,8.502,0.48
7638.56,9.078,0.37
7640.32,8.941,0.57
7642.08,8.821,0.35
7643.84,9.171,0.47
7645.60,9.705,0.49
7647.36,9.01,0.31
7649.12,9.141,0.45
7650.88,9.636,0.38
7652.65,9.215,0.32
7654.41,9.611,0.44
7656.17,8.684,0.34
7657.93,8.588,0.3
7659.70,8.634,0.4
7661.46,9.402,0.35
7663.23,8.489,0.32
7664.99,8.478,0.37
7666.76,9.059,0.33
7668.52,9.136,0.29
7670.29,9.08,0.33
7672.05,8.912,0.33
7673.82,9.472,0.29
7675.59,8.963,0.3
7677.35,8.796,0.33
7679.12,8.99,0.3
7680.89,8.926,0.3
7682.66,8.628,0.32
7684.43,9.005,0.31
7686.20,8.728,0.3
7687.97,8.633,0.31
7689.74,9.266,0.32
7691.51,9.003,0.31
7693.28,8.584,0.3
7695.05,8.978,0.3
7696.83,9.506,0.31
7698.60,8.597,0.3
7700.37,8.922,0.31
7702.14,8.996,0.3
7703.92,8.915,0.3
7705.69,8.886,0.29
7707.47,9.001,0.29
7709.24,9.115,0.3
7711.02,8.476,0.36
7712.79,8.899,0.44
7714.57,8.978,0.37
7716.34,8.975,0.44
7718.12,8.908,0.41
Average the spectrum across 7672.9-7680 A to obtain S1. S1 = 9.05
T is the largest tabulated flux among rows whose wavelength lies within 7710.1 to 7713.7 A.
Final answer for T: 8.899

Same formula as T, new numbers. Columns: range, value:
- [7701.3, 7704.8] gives 8.996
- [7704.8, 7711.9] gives 9.115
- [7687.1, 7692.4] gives 9.266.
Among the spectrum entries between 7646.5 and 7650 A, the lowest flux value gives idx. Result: 9.01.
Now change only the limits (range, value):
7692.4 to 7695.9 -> 8.584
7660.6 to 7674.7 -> 8.478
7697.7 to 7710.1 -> 8.597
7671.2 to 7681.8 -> 8.796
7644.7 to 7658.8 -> 8.588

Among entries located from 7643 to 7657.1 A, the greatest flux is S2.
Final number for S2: 9.705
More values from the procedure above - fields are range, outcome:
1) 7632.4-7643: 9.078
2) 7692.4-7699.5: 9.506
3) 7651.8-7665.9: 9.611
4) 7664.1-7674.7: 9.472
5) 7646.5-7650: 9.141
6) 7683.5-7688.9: 9.005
